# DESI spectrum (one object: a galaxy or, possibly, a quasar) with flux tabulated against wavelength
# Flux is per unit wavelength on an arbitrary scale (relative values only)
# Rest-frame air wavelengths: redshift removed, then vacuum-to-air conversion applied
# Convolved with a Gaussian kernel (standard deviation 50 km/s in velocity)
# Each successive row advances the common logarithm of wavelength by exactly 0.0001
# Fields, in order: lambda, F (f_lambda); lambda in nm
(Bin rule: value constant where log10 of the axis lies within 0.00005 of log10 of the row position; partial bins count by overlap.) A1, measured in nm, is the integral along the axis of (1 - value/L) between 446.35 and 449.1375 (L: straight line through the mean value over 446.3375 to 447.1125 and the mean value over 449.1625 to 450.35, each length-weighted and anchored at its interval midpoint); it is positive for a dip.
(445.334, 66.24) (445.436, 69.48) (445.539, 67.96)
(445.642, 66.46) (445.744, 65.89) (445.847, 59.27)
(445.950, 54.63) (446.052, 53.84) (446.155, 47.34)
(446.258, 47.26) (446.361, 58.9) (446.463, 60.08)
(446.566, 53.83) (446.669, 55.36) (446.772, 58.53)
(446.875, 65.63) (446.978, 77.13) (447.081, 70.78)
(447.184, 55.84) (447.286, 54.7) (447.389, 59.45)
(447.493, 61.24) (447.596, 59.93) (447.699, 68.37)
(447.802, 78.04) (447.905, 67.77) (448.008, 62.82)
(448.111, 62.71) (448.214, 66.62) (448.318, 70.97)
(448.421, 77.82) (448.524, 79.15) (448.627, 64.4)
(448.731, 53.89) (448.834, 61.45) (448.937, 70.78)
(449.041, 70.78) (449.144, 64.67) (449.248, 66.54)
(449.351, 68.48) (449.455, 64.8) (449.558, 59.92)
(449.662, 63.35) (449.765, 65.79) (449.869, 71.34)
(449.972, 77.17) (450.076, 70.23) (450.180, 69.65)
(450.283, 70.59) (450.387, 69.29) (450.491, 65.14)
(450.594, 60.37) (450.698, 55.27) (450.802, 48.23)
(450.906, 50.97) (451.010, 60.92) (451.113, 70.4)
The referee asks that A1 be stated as -0.02 nm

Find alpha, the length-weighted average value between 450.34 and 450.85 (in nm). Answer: 59.7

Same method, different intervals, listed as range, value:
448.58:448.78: 58.9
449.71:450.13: 71.1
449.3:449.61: 64.3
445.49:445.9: 64.8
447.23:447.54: 58.4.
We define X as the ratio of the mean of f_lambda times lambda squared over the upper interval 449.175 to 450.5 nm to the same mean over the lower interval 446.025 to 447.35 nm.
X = 1.18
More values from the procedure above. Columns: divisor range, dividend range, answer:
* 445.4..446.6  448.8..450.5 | 1.17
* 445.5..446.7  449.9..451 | 1.13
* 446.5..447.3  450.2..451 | 0.99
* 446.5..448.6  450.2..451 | 0.94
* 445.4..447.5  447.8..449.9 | 1.13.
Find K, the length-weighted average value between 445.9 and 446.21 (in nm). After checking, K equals 51.9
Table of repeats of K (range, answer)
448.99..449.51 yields 67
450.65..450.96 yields 51.4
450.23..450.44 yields 69.9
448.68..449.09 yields 64.2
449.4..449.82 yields 63.5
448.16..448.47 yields 71.6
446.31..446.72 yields 57.1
